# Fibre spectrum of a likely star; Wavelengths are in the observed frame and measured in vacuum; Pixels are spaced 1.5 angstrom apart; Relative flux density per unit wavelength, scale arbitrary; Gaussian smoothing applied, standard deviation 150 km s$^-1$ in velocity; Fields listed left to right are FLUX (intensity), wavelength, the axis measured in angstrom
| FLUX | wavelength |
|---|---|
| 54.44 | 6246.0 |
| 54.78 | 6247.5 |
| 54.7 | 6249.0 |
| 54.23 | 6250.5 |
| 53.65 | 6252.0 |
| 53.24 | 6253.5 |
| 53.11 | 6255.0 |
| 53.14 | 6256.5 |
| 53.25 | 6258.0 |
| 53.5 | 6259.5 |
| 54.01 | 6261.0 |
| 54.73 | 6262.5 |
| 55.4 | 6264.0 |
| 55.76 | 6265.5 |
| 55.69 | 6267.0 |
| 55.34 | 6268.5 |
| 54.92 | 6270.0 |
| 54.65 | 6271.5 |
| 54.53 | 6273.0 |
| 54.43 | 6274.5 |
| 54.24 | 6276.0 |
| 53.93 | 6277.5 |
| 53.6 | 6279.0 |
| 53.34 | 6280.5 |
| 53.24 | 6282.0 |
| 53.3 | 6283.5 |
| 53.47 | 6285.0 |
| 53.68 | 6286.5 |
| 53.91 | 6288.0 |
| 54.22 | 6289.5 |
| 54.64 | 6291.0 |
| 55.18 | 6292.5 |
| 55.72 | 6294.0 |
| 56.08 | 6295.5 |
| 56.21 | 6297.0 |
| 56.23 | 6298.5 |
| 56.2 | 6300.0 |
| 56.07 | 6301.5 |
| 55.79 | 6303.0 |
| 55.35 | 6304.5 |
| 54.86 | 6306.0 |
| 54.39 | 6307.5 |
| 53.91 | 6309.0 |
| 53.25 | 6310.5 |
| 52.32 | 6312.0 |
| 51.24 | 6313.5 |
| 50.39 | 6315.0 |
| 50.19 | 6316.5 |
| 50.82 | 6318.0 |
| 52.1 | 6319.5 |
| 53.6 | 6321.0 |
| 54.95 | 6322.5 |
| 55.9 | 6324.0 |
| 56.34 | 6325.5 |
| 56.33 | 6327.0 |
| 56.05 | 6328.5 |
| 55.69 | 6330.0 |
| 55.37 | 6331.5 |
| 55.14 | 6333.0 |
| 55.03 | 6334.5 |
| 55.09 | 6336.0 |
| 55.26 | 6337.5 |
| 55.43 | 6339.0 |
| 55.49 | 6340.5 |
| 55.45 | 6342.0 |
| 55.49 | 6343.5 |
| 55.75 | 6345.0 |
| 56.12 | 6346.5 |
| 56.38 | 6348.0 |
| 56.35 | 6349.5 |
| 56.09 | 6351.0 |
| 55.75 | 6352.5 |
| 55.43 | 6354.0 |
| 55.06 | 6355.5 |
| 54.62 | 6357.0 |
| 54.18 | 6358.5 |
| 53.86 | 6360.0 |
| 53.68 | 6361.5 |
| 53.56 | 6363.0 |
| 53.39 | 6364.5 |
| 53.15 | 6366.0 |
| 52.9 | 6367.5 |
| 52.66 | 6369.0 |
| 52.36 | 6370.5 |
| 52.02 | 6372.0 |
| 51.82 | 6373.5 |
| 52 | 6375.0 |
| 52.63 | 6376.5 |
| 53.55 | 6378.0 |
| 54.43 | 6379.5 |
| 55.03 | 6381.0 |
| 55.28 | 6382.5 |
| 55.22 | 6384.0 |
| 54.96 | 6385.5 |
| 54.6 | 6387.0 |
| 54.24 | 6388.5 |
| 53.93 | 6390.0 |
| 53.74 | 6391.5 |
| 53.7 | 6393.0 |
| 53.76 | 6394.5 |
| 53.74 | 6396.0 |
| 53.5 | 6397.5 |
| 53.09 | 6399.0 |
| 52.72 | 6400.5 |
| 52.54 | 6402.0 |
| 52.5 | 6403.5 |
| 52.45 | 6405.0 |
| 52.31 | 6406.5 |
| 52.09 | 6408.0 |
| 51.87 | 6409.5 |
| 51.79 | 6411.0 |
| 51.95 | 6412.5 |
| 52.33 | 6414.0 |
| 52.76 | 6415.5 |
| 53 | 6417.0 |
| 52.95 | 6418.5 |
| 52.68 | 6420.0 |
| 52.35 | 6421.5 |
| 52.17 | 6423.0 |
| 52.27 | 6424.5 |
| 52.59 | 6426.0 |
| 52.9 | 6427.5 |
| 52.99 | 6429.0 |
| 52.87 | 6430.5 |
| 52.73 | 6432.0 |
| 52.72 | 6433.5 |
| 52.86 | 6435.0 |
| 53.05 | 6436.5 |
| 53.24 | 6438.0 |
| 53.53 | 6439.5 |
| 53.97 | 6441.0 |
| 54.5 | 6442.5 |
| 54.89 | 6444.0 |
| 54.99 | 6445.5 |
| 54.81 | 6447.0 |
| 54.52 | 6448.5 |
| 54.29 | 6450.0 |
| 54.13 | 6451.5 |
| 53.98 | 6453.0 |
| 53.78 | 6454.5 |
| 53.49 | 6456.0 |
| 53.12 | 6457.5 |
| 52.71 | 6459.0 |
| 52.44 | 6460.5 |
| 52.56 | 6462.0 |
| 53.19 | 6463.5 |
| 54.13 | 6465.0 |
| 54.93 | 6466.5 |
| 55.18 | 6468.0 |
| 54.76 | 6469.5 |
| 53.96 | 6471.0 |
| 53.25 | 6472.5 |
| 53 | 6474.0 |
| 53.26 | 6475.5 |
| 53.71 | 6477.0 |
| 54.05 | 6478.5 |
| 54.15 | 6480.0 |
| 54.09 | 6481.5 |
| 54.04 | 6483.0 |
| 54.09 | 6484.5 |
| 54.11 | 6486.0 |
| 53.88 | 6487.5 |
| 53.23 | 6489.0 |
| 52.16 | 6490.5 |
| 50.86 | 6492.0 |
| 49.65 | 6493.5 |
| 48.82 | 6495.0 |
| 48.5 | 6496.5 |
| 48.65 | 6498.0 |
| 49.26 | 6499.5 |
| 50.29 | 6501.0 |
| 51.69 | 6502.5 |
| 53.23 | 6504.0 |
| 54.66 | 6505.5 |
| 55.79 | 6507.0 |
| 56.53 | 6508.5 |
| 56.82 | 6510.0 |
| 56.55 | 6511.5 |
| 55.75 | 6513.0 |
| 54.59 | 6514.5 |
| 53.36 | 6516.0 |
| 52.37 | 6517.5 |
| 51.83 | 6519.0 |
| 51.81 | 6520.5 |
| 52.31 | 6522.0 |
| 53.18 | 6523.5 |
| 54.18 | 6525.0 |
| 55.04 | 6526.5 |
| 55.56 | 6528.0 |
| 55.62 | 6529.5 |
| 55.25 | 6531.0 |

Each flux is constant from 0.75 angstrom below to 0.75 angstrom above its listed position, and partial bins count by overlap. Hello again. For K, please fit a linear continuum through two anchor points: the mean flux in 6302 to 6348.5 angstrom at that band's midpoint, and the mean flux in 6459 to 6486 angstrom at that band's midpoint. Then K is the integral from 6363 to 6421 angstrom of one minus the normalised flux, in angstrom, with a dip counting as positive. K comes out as 1.1 angstrom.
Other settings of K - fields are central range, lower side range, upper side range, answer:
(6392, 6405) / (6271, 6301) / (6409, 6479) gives 0.1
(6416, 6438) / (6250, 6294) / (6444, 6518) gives 0.4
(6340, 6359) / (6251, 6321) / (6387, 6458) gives -0.7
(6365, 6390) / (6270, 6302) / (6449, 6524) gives 0.2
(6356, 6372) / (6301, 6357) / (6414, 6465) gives 0.3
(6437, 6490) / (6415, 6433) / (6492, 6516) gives -1.2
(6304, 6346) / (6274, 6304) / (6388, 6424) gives -0.2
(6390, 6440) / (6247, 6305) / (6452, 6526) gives 0.8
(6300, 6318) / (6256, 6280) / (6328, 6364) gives 0.5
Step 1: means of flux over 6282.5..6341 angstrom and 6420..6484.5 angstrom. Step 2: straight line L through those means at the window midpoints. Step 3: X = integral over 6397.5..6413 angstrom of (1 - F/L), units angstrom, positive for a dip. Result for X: 0.43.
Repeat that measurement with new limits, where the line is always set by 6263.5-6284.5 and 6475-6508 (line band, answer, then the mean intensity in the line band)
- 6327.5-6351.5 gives -0.81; 55.6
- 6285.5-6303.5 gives -0.35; 55.3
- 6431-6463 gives -0.49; 53.6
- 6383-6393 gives -0.20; 54.4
